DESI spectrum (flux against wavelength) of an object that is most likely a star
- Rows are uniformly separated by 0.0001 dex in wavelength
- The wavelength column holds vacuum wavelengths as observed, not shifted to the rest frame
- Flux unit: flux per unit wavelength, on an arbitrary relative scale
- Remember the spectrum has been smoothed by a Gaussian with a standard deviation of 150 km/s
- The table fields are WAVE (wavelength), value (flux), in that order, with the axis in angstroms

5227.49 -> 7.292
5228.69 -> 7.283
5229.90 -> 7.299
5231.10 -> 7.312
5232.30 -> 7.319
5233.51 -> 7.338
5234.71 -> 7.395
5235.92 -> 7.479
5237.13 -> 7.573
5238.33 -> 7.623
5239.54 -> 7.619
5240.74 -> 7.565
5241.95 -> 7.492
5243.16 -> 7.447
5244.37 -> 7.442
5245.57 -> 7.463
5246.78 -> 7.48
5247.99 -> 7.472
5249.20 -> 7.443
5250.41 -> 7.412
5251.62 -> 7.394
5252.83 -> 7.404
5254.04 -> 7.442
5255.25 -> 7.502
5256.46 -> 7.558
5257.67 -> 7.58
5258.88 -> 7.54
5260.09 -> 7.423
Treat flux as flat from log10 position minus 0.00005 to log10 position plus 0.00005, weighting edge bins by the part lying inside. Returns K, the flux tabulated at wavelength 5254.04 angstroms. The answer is 7.442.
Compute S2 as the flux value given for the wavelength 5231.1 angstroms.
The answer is 7.312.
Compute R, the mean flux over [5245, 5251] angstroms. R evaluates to 7.45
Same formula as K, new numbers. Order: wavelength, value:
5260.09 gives 7.423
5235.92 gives 7.479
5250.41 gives 7.412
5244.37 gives 7.442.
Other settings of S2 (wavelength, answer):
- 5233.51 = 7.338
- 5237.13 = 7.573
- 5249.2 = 7.443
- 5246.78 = 7.48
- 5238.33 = 7.623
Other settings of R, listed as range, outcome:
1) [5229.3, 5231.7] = 7.33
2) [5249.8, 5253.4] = 7.4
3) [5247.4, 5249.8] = 7.45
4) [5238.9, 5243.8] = 7.52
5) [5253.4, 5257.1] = 7.5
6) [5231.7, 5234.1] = 7.32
